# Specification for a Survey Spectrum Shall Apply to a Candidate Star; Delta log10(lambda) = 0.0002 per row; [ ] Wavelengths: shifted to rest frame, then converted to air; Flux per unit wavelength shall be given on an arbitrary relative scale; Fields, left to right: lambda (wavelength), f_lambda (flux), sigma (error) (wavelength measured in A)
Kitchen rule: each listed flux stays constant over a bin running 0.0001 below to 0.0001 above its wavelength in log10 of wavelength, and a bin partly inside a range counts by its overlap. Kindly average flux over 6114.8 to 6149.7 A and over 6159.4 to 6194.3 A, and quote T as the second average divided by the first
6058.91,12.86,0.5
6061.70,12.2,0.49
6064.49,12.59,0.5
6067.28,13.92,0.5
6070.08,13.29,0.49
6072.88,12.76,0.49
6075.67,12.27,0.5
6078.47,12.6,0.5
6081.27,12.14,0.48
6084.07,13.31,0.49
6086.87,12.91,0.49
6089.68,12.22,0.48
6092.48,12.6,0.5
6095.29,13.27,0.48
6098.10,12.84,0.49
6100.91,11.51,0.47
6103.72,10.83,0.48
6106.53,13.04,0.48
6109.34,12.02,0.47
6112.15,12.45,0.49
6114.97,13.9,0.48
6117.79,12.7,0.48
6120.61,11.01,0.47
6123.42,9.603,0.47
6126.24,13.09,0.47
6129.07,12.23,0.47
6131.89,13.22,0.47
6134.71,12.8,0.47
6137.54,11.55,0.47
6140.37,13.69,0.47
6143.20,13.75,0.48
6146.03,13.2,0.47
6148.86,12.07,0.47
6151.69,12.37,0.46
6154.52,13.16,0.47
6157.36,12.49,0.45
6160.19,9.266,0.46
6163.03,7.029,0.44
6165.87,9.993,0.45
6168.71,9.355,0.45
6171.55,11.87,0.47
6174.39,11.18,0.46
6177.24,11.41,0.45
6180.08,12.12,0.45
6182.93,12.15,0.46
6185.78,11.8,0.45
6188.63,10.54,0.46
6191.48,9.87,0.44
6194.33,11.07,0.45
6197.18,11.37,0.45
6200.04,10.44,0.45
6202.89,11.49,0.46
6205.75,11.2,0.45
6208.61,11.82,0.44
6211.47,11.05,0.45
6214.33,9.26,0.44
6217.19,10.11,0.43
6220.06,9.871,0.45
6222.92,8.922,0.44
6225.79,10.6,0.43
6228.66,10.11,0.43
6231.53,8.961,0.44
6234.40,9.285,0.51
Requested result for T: 0.85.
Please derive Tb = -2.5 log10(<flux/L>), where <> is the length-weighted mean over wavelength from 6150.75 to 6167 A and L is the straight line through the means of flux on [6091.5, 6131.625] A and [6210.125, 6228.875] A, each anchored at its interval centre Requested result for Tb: 0.06 mag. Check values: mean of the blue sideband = 12.2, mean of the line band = 10.7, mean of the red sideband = 9.97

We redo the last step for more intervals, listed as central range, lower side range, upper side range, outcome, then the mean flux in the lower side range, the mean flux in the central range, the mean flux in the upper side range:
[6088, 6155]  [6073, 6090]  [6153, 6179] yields -0.07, 12.6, 12.5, 10.7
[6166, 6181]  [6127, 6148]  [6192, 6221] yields 0.07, 12.9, 11.1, 10.8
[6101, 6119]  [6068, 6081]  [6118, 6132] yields -0.03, 12.7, 12.4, 11.8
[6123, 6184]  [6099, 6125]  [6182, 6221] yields -0.03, 11.9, 11.7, 10.9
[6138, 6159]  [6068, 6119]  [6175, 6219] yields -0.10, 12.6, 12.9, 11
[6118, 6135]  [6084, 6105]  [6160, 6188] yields -0.03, 12.4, 12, 10.7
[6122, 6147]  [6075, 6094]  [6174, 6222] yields -0.06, 12.6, 12.6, 11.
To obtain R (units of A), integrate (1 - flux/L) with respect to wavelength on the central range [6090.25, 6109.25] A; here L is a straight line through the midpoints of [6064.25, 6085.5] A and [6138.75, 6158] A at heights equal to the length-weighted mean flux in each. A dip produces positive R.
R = 0.86 A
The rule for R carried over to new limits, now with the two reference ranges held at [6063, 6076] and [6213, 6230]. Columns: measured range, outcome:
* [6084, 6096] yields -0.2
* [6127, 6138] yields -0.8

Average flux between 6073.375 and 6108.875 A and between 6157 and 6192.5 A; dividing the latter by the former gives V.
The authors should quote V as 0.86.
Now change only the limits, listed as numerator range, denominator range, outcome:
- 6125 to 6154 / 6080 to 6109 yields 1.03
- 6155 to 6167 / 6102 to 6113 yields 0.83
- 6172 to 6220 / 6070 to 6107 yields 0.88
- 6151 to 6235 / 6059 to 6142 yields 0.85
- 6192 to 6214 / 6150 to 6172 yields 1.04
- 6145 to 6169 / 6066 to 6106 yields 0.88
